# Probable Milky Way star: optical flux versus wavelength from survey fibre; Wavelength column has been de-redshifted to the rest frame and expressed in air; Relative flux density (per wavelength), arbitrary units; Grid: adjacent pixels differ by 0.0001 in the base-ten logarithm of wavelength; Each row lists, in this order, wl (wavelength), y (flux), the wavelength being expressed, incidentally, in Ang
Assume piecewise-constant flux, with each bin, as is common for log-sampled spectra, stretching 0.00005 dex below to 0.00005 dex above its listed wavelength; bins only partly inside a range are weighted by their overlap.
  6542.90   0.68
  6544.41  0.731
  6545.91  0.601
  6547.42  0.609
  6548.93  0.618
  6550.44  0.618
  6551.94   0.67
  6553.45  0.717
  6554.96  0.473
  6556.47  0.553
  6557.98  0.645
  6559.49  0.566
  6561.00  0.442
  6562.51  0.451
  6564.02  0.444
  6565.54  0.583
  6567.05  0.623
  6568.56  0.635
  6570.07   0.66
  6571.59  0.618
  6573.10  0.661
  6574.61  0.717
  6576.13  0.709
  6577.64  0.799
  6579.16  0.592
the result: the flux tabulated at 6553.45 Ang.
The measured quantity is 0.717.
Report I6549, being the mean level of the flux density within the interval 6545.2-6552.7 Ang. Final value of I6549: 0.623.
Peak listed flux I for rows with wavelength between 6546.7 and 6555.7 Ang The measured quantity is 0.717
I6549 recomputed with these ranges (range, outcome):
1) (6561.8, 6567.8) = 0.525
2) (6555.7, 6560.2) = 0.588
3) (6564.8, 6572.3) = 0.624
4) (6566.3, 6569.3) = 0.629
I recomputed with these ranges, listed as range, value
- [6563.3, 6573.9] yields 0.661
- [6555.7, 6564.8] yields 0.645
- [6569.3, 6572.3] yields 0.66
